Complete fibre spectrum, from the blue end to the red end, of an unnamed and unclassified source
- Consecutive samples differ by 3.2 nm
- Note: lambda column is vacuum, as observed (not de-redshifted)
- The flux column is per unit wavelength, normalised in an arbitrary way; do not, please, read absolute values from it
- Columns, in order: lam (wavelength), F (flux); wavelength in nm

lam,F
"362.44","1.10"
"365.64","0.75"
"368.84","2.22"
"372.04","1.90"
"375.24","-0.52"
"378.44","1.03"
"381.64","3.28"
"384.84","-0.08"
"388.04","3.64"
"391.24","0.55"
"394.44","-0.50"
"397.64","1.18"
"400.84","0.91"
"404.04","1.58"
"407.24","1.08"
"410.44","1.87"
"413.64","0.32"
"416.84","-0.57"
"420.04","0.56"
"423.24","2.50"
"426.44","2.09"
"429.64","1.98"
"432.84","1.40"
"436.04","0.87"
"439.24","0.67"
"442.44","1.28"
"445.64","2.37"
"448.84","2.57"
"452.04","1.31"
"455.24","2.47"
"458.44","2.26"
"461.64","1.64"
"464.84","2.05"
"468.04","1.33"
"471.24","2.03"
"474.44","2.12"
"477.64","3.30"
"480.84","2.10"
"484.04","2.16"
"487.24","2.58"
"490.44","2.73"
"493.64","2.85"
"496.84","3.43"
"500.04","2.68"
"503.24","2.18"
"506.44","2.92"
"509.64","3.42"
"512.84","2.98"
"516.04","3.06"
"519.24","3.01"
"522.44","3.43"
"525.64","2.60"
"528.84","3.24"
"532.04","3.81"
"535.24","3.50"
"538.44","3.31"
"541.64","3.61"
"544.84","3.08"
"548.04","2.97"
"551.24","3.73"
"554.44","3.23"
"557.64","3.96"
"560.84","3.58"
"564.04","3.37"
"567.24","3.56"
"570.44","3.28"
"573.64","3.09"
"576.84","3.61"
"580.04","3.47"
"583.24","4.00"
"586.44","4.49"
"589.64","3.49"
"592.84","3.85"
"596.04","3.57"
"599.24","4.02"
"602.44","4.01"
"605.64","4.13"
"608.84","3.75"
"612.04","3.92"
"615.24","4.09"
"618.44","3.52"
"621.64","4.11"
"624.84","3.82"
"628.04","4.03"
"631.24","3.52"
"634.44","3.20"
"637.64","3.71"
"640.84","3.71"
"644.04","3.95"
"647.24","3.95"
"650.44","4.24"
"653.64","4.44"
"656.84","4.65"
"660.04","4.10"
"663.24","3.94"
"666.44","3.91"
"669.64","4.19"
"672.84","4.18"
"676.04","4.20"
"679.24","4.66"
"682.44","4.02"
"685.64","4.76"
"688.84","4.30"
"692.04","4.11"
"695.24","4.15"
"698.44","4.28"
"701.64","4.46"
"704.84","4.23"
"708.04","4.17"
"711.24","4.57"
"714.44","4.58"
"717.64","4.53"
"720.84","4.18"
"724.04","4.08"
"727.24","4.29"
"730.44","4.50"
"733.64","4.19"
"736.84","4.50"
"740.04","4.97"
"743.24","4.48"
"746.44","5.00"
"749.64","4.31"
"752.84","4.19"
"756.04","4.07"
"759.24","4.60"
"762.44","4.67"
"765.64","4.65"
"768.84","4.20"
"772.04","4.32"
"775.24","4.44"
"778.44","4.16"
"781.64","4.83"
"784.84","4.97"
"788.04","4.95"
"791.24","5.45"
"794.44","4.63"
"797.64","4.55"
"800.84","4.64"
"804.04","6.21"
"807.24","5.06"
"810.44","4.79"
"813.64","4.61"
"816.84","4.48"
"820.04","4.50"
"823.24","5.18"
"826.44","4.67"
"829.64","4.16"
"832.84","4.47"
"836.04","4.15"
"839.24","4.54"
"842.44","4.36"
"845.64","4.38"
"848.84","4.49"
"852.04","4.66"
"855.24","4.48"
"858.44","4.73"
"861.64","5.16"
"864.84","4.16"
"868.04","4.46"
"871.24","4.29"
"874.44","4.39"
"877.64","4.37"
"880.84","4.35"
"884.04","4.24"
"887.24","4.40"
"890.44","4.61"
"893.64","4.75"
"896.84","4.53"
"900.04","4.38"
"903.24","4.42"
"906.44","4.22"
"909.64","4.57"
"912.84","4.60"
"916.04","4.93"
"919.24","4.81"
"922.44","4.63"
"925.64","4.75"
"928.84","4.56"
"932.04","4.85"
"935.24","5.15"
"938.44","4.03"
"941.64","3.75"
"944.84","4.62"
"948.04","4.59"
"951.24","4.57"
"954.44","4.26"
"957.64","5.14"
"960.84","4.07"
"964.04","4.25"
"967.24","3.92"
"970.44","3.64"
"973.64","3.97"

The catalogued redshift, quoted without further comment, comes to 0.22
